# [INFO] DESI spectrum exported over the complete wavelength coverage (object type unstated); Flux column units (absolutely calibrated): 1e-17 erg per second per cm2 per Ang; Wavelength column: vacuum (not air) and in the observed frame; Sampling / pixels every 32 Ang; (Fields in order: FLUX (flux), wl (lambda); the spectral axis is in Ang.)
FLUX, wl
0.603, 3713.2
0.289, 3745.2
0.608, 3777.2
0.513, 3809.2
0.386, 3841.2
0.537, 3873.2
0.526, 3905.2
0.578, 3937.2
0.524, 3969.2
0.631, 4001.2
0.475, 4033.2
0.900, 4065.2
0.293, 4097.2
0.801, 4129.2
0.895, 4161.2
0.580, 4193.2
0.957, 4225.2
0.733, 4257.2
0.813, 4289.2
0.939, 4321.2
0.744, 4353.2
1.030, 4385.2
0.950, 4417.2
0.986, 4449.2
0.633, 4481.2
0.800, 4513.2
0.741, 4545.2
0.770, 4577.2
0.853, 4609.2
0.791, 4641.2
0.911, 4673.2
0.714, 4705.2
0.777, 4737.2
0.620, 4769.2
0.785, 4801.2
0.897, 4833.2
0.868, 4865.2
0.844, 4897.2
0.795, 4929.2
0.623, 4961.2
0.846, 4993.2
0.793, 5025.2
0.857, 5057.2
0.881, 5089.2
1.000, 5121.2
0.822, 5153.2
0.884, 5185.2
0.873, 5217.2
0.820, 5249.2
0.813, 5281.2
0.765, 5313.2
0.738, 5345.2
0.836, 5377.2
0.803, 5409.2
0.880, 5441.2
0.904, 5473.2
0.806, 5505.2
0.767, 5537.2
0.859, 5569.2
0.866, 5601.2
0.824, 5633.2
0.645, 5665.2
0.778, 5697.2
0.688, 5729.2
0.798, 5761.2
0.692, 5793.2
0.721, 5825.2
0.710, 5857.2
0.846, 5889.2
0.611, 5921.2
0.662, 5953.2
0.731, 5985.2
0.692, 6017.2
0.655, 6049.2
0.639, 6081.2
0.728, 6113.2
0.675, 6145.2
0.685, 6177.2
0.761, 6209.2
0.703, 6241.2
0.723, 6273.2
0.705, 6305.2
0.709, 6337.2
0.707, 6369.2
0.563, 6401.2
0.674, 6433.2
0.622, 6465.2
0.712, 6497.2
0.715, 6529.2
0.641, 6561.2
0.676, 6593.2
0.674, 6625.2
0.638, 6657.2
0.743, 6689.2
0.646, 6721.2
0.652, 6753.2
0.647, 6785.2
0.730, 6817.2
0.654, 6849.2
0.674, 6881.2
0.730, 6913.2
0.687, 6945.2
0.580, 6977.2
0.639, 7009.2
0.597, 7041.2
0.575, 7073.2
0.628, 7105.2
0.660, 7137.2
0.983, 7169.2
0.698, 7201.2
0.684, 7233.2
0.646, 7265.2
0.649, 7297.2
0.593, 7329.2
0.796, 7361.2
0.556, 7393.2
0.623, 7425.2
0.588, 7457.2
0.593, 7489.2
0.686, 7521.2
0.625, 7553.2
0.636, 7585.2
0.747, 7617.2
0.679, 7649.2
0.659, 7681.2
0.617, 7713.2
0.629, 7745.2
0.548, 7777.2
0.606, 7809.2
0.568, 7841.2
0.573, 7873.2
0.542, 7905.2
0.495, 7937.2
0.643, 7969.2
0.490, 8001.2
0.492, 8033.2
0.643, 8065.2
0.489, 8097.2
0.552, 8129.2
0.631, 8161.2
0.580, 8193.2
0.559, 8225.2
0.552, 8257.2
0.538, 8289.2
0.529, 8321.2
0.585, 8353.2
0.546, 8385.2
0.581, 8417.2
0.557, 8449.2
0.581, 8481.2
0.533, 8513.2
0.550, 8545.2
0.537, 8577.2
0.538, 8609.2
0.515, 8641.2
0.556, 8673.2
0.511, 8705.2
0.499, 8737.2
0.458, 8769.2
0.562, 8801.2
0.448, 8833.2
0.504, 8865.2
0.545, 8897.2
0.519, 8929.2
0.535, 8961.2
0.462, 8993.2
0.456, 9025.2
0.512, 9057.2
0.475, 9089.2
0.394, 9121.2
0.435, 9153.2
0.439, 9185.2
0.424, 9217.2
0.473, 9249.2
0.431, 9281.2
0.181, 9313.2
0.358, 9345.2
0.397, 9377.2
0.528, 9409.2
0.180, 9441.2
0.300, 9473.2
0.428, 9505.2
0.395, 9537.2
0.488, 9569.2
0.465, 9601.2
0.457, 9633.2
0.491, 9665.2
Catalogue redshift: 0.09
